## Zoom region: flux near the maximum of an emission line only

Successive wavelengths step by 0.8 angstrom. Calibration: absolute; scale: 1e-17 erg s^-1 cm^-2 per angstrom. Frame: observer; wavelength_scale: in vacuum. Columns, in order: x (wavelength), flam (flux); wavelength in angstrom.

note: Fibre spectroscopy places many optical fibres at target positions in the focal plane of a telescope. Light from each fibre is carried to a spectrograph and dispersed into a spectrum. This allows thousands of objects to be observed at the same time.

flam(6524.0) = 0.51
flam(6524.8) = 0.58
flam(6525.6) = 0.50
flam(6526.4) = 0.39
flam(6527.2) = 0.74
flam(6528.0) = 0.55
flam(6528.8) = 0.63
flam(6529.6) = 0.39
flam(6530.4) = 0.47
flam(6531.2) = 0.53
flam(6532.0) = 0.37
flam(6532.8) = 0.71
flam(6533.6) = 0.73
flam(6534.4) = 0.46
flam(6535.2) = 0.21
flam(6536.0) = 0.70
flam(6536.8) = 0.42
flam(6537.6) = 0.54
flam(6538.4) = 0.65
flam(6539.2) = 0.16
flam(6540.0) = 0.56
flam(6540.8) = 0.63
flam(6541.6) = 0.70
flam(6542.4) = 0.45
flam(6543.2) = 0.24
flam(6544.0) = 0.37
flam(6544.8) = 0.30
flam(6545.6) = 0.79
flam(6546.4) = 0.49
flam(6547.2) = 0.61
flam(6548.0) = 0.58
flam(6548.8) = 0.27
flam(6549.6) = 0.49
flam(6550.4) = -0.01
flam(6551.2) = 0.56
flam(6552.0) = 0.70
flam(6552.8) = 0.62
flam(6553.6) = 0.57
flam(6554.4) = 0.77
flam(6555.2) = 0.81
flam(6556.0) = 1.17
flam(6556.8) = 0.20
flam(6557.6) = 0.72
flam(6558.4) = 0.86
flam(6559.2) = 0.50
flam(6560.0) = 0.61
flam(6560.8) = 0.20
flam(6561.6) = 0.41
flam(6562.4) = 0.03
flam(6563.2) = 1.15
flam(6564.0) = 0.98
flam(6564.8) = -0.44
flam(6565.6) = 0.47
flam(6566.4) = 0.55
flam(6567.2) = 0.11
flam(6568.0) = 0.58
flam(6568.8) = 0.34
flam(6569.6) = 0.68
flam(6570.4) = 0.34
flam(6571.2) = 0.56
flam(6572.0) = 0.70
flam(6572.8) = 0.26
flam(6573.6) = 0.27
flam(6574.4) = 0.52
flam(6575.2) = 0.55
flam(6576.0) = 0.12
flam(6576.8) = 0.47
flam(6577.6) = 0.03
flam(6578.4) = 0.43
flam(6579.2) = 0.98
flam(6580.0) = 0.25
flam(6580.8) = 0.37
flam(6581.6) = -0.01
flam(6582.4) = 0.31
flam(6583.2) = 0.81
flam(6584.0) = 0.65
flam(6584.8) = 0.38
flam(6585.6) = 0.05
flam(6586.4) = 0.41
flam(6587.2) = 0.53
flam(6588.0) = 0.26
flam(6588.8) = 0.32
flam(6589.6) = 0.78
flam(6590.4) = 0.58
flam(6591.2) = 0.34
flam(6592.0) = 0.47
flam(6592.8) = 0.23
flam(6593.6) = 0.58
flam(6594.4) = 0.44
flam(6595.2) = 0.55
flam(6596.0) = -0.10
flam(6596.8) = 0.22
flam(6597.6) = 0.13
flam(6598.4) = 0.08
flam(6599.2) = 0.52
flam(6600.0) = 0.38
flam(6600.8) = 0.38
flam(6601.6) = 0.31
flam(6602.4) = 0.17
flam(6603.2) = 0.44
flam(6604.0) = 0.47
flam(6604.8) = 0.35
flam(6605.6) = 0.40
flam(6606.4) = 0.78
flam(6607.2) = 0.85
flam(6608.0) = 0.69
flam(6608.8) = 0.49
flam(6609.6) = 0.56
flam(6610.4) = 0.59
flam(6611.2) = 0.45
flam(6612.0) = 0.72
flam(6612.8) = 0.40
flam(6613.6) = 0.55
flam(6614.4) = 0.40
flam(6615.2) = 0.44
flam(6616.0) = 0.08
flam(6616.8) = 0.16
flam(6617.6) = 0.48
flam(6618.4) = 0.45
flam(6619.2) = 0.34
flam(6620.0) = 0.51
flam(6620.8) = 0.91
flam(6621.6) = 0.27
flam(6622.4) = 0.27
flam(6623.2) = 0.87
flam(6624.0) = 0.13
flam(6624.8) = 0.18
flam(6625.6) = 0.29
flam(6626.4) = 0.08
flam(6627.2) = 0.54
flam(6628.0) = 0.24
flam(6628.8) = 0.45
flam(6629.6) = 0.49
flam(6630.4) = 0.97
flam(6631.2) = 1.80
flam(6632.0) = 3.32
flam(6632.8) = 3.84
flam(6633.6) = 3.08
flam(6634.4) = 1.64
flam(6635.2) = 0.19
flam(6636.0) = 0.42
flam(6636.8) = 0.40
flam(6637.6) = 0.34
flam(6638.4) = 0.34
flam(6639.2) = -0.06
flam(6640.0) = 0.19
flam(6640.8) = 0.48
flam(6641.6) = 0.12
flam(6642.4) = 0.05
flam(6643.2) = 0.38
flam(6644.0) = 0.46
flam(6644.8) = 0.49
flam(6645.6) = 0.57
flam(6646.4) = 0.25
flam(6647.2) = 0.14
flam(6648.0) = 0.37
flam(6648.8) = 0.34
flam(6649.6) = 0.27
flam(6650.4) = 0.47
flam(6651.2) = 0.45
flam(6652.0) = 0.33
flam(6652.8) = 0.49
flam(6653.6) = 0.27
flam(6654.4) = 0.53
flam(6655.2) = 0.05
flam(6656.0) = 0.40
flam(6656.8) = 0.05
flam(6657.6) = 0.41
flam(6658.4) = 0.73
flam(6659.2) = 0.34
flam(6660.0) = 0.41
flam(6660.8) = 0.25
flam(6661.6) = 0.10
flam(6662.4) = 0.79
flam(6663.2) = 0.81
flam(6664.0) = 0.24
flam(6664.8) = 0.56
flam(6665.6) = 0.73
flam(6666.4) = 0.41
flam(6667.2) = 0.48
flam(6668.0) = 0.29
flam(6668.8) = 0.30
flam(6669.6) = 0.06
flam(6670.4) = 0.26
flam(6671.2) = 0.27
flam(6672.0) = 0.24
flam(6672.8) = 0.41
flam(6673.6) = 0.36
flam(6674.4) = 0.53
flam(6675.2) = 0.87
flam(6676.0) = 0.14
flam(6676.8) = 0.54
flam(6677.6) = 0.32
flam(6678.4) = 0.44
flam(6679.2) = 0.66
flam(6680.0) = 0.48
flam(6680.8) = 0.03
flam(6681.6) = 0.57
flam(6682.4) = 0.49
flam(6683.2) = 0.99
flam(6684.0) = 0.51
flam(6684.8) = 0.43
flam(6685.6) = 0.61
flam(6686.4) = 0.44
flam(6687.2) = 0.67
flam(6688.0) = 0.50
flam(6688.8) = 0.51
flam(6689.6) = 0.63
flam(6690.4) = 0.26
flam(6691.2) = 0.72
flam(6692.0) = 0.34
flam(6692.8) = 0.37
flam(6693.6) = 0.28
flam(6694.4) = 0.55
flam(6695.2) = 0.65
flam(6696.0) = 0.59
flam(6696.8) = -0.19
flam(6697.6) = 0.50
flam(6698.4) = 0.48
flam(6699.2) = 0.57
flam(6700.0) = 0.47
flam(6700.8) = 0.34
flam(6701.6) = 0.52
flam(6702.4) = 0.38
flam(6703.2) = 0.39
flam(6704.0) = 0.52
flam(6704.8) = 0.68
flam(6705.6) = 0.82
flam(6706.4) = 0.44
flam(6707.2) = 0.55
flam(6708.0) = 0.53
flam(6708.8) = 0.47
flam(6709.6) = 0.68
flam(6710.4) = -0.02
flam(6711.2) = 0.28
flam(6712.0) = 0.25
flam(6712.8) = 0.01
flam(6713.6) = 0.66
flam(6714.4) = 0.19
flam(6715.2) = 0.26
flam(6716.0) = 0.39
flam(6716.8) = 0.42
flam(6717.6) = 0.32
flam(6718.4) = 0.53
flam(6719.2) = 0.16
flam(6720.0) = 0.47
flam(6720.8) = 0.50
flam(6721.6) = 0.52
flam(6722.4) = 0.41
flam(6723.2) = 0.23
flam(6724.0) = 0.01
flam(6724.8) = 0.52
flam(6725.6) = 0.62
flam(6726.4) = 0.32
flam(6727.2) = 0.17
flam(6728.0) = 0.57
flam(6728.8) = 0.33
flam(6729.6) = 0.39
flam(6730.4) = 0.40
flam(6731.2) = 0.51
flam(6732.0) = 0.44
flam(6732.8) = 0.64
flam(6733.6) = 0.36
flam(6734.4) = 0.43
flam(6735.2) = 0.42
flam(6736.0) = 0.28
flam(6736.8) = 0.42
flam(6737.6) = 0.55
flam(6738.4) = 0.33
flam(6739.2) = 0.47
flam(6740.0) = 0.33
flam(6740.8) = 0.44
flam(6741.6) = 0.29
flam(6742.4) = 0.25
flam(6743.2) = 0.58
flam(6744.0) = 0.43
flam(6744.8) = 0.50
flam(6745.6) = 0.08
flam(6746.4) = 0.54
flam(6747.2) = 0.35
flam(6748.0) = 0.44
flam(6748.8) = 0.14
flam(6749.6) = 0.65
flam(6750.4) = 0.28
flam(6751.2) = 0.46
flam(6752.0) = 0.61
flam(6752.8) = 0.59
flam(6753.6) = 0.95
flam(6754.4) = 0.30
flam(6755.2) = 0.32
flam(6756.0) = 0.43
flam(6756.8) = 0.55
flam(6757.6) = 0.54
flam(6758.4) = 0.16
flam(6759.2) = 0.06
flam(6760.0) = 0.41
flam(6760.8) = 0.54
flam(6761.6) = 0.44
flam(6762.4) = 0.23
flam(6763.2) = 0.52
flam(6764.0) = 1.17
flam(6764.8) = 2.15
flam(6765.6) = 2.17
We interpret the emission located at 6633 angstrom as H-beta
